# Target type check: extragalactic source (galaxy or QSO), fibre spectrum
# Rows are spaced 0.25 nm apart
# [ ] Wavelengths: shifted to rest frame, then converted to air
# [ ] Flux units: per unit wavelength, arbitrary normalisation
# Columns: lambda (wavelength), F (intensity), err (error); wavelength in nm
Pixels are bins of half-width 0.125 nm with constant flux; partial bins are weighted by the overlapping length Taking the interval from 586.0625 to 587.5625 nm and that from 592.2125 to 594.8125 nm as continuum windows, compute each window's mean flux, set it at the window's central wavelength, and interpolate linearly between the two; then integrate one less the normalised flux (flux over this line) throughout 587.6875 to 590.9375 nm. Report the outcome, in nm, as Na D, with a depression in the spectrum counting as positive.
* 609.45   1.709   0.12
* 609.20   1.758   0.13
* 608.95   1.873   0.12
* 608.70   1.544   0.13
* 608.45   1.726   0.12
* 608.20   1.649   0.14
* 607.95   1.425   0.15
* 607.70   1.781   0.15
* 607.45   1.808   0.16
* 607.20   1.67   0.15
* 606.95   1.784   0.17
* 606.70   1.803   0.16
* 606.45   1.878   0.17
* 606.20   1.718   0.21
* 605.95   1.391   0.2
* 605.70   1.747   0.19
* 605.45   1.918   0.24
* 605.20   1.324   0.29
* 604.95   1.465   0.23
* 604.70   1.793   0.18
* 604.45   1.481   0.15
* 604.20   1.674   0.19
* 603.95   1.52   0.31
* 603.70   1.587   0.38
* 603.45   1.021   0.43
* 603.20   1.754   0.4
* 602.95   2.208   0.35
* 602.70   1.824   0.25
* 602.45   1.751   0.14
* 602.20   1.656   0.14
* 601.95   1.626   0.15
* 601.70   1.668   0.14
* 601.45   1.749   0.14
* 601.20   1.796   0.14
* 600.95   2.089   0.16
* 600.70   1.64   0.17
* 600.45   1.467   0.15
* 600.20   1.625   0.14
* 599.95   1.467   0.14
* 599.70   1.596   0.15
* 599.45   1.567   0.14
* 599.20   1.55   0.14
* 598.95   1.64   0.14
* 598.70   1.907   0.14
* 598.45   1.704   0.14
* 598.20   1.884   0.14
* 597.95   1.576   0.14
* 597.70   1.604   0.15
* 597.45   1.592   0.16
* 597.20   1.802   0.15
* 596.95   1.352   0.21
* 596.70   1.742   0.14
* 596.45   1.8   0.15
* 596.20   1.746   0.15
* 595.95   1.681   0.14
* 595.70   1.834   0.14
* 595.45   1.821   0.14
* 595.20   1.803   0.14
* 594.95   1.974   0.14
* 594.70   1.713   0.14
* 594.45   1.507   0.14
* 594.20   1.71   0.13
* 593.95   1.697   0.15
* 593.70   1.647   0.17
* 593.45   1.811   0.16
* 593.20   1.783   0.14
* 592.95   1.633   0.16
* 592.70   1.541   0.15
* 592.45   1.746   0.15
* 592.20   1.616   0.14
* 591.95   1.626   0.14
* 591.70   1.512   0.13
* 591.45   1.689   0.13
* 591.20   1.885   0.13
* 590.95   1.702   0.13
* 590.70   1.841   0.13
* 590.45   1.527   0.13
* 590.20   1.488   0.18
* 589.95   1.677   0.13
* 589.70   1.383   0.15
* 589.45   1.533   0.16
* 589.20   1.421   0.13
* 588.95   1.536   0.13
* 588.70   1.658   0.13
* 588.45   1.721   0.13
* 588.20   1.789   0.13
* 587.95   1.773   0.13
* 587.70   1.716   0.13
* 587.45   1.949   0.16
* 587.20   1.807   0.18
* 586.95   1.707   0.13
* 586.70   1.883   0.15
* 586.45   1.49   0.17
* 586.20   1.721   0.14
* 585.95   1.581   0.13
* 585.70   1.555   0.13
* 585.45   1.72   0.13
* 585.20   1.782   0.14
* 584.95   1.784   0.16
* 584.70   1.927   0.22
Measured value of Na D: 0.20 nm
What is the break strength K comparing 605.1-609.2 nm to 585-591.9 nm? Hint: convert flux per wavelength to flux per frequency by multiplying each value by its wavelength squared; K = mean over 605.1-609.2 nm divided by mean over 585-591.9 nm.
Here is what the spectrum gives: 1.08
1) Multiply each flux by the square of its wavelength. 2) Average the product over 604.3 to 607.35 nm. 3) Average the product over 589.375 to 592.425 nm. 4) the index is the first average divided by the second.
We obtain 1.07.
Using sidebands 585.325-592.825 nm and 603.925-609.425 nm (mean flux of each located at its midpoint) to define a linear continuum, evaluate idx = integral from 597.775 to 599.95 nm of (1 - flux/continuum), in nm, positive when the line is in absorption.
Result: 0.00 nm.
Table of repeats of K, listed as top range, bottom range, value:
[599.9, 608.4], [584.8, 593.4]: 1.05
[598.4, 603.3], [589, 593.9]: 1.08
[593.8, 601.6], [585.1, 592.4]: 1.05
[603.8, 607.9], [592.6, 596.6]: 1.00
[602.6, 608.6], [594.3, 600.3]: 1.01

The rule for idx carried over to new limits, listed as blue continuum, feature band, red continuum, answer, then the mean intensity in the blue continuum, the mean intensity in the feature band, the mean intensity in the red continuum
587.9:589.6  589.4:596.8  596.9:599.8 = -0.235 nm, 1.62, 1.69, 1.66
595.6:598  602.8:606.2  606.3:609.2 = 0.192 nm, 1.67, 1.61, 1.72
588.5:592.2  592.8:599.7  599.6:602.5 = -0.246 nm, 1.61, 1.7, 1.68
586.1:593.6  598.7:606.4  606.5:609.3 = 0.235 nm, 1.67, 1.65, 1.72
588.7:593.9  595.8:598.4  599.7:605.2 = -0.061 nm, 1.63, 1.68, 1.65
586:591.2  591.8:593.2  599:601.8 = 0.018 nm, 1.67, 1.64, 1.66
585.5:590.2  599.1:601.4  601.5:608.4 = 0.020 nm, 1.66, 1.65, 1.67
